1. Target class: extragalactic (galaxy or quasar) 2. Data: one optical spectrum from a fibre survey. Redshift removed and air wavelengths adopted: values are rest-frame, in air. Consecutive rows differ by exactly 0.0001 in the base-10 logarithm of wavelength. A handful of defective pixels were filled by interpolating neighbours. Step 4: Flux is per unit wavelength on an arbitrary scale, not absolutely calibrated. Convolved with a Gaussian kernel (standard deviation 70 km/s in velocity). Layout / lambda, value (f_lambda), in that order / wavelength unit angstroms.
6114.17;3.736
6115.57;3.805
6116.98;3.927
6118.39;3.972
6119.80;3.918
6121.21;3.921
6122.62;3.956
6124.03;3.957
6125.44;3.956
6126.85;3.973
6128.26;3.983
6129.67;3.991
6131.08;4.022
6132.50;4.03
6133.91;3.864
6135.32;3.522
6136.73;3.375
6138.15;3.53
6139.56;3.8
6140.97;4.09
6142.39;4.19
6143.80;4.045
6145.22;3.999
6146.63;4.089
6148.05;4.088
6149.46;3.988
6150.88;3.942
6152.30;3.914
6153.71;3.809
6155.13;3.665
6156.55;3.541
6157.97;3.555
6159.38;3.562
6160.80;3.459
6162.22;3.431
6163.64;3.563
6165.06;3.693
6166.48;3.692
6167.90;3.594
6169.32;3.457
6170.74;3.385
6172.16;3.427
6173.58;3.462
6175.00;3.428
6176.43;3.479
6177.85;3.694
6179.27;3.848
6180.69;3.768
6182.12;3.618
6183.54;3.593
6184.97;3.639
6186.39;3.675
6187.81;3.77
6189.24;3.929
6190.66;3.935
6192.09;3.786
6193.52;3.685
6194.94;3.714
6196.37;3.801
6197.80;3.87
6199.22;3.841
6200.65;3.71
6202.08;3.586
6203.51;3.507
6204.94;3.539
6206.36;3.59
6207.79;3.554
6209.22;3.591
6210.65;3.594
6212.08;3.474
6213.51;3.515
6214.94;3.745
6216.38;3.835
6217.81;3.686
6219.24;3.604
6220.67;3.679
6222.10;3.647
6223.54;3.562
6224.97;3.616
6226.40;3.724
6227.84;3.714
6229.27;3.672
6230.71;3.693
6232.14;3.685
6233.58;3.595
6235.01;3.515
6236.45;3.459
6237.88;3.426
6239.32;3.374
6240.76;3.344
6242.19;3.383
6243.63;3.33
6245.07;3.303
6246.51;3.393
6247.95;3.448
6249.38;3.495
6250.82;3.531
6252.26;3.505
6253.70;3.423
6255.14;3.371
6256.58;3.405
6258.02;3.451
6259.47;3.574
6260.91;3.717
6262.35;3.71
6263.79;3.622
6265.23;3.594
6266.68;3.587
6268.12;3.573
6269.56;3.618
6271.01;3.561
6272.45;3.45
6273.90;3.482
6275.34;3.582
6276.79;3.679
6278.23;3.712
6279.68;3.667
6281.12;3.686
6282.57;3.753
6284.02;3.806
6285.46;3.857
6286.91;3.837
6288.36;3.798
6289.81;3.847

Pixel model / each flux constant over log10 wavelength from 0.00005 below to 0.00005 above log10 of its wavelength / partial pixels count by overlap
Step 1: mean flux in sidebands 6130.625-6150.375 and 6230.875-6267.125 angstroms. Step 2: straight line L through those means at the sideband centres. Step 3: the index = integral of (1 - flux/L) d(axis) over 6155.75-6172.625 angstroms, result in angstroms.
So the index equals 1.2 angstroms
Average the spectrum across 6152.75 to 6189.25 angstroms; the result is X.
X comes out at 3.6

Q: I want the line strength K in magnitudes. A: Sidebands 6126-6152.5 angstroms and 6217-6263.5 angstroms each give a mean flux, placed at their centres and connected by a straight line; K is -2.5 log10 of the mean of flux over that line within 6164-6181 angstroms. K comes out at 0.06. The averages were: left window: 3.92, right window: 3.53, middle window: 3.57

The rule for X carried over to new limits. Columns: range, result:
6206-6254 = 3.55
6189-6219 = 3.68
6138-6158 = 3.9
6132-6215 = 3.7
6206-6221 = 3.62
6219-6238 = 3.62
